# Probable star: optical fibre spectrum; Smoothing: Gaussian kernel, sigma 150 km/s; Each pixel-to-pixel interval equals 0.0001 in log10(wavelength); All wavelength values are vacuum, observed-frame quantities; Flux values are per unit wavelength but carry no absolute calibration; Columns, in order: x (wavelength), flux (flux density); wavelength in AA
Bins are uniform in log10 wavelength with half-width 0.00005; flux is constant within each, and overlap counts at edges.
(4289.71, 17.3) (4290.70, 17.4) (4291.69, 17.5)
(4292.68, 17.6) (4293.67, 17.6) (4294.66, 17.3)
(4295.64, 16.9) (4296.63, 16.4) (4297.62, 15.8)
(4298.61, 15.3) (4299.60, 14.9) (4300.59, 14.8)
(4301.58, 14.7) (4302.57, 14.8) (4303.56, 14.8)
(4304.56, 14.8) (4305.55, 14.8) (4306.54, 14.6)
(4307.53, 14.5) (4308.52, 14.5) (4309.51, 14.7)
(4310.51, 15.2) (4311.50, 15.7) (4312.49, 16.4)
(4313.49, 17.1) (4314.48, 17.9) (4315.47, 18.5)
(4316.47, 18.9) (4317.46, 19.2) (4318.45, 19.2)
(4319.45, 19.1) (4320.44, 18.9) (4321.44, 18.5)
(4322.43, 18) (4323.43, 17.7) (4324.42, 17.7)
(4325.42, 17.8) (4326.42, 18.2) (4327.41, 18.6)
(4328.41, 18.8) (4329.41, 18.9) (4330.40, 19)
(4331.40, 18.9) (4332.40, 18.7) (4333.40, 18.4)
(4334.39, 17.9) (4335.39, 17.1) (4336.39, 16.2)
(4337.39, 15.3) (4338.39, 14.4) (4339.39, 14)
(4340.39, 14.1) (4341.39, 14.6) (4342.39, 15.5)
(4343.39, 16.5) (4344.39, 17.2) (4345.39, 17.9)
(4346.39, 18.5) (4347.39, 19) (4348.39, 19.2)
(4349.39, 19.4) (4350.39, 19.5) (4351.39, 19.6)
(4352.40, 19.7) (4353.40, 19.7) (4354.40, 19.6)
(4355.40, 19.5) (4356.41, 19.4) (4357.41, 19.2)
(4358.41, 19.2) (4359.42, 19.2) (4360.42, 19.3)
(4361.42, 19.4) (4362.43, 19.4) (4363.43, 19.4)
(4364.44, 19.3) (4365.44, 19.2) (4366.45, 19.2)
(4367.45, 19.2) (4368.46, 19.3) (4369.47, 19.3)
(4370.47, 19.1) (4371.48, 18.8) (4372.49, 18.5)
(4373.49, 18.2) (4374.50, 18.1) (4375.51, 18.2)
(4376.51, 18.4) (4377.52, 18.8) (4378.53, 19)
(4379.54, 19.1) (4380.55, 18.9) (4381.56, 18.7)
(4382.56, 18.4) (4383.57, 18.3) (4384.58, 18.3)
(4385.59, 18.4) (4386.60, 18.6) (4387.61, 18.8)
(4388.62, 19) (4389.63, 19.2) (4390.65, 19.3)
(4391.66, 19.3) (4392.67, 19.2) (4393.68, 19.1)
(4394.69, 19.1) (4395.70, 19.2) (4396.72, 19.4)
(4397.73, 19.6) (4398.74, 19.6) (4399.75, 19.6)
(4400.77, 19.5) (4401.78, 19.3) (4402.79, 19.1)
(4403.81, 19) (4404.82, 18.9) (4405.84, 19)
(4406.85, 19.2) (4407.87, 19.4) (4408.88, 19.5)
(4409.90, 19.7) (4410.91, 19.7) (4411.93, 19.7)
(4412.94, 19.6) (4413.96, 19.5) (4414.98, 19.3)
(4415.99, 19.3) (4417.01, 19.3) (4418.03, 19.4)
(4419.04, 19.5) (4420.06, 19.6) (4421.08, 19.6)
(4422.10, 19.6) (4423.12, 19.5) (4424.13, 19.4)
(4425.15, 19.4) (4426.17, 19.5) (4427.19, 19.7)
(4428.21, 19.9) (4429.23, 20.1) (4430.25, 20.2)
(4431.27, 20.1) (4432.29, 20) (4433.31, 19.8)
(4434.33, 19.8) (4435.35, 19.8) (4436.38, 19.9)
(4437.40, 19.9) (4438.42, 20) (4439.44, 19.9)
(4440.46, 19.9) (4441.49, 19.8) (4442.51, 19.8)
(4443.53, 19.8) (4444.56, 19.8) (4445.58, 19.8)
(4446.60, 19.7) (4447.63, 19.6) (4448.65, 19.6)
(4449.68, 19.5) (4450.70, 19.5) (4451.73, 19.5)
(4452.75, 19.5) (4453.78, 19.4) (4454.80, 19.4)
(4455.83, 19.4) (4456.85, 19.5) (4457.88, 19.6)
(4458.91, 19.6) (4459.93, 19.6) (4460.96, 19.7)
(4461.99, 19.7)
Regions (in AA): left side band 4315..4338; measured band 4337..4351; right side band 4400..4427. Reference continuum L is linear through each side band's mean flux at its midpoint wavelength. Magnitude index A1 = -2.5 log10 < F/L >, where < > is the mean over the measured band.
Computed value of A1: 0.10 mag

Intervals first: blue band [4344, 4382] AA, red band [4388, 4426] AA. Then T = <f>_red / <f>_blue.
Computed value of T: 1.02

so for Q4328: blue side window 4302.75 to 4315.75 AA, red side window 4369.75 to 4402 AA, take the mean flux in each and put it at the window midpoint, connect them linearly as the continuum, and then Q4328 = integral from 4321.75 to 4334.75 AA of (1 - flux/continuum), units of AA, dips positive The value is -1.5 AA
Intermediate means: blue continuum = 15.6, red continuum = 18.9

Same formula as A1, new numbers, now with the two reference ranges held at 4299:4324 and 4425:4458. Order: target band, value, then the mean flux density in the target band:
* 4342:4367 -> -0.08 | 18.9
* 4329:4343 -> 0.03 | 16.6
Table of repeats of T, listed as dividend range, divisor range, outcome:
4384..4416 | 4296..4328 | 1.16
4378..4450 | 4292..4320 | 1.19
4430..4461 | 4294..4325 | 1.19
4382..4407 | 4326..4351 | 1.09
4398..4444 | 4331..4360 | 1.10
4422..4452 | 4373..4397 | 1.05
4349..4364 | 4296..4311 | 1.30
